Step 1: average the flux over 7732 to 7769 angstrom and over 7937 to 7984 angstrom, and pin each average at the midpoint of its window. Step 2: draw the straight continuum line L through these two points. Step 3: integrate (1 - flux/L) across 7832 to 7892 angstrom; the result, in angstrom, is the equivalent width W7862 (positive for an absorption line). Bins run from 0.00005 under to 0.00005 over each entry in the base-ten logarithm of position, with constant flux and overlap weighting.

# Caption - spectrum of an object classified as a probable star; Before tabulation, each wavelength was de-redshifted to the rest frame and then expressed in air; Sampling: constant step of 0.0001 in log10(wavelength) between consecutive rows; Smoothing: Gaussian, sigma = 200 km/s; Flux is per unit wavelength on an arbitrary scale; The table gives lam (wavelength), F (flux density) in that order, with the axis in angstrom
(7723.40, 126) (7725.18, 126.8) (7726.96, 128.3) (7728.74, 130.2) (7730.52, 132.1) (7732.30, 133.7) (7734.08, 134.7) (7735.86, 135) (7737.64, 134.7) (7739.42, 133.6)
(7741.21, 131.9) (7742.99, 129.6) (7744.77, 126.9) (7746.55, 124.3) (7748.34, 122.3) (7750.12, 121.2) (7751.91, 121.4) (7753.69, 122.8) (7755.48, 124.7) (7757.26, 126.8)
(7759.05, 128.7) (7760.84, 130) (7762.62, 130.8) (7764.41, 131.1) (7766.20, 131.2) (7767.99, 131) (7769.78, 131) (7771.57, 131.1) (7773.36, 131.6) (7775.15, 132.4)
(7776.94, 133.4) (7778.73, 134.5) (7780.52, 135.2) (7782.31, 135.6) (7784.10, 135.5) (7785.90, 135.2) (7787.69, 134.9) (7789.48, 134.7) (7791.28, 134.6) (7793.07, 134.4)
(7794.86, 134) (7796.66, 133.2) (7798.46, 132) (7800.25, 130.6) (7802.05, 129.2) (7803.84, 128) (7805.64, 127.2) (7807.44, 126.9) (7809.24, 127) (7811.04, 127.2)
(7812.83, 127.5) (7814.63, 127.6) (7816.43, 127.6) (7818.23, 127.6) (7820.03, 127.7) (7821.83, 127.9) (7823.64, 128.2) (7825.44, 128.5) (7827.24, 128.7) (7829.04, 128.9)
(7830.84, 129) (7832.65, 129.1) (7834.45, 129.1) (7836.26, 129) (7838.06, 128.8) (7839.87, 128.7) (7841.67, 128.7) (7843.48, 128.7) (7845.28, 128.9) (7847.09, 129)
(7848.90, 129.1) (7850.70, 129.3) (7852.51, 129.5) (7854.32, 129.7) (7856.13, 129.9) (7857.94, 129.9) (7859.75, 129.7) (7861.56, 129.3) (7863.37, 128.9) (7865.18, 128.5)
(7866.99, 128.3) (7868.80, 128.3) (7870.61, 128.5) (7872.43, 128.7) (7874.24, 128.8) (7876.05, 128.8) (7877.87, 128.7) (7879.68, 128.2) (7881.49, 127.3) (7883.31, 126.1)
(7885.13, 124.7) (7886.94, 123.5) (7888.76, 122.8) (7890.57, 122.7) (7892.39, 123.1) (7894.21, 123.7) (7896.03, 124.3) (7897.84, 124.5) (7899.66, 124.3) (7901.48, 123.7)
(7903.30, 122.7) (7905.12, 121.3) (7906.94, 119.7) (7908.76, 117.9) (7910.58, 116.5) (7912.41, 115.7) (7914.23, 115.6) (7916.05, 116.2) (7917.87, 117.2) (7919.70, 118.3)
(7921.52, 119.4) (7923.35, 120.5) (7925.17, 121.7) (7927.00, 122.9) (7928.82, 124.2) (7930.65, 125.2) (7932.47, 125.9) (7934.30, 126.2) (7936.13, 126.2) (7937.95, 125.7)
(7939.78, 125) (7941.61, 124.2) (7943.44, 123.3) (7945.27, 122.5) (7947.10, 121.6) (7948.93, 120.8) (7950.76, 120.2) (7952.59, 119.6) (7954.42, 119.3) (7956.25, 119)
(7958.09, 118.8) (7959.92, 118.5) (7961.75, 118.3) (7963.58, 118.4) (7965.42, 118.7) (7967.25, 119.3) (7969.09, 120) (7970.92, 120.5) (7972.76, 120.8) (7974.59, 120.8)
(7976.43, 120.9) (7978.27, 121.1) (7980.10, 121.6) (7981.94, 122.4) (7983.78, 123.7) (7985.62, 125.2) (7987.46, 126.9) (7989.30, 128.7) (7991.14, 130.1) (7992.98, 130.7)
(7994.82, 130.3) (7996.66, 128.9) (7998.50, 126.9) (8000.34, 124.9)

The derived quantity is -1.7 angstrom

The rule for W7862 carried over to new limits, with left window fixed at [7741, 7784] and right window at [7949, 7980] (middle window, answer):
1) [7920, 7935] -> -0.2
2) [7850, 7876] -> -1.0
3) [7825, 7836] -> -0.2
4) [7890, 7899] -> 0.0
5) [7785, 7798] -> -0.7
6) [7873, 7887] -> -0.4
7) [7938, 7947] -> -0.2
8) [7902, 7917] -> 0.5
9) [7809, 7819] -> 0.0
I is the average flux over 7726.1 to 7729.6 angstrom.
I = 129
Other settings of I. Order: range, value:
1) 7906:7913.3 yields 117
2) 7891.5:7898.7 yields 124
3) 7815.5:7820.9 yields 128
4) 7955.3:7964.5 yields 119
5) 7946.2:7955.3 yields 120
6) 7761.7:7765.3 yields 131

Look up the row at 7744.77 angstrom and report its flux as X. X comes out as 126.9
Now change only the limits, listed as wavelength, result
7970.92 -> 120.5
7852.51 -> 129.5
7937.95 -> 125.7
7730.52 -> 132.1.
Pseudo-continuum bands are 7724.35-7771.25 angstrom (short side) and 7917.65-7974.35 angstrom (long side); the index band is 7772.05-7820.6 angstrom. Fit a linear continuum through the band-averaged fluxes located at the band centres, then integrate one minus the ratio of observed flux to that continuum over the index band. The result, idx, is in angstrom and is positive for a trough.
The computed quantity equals -1.58 angstrom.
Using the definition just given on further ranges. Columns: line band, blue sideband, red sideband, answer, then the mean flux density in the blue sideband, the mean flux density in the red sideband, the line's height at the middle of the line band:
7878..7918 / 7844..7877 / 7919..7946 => 1.3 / 129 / 123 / 126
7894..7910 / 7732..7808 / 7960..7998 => 0.5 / 131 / 123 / 126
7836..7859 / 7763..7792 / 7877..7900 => -0.2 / 133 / 125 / 128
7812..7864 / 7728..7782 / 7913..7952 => -1.0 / 130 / 122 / 126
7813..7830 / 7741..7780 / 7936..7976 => -0.3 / 129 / 121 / 126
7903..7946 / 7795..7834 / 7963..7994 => 1.2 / 129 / 123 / 125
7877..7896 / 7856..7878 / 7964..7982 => 0.3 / 129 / 120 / 127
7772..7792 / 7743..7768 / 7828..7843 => -1.1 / 127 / 129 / 127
